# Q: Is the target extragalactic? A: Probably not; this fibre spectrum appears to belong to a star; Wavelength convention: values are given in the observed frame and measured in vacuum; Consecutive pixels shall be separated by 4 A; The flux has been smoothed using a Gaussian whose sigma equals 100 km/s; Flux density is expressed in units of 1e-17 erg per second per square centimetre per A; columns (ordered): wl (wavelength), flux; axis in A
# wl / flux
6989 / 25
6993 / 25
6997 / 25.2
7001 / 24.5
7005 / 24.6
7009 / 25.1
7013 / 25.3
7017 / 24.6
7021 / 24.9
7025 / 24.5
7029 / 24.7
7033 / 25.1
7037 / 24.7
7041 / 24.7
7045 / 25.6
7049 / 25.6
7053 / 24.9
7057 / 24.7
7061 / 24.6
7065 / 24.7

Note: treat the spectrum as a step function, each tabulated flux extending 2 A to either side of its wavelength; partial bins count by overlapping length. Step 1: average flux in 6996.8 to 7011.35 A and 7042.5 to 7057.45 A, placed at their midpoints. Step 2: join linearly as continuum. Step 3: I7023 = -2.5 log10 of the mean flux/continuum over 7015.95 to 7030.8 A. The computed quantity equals 0.01 mag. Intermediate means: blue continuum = 24.8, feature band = 24.7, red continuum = 25.2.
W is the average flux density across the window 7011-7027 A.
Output 24.8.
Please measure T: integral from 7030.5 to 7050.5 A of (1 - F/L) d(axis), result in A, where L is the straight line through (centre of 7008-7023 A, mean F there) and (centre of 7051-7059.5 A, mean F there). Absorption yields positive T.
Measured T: -0.2 A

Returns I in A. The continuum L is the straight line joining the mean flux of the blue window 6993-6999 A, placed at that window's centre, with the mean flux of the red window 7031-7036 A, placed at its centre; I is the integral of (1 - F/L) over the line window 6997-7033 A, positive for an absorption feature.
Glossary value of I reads 0.4 A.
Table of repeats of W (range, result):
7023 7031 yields 24.6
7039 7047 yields 25.1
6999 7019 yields 24.8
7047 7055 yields 25.2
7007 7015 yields 25.2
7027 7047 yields 25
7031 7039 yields 24.9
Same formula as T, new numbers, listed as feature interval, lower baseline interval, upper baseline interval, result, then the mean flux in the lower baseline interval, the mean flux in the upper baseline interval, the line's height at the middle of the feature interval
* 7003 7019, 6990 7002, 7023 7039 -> 0.0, 24.9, 24.8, 24.9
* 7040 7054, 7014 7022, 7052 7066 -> -0.3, 24.8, 24.7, 24.7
